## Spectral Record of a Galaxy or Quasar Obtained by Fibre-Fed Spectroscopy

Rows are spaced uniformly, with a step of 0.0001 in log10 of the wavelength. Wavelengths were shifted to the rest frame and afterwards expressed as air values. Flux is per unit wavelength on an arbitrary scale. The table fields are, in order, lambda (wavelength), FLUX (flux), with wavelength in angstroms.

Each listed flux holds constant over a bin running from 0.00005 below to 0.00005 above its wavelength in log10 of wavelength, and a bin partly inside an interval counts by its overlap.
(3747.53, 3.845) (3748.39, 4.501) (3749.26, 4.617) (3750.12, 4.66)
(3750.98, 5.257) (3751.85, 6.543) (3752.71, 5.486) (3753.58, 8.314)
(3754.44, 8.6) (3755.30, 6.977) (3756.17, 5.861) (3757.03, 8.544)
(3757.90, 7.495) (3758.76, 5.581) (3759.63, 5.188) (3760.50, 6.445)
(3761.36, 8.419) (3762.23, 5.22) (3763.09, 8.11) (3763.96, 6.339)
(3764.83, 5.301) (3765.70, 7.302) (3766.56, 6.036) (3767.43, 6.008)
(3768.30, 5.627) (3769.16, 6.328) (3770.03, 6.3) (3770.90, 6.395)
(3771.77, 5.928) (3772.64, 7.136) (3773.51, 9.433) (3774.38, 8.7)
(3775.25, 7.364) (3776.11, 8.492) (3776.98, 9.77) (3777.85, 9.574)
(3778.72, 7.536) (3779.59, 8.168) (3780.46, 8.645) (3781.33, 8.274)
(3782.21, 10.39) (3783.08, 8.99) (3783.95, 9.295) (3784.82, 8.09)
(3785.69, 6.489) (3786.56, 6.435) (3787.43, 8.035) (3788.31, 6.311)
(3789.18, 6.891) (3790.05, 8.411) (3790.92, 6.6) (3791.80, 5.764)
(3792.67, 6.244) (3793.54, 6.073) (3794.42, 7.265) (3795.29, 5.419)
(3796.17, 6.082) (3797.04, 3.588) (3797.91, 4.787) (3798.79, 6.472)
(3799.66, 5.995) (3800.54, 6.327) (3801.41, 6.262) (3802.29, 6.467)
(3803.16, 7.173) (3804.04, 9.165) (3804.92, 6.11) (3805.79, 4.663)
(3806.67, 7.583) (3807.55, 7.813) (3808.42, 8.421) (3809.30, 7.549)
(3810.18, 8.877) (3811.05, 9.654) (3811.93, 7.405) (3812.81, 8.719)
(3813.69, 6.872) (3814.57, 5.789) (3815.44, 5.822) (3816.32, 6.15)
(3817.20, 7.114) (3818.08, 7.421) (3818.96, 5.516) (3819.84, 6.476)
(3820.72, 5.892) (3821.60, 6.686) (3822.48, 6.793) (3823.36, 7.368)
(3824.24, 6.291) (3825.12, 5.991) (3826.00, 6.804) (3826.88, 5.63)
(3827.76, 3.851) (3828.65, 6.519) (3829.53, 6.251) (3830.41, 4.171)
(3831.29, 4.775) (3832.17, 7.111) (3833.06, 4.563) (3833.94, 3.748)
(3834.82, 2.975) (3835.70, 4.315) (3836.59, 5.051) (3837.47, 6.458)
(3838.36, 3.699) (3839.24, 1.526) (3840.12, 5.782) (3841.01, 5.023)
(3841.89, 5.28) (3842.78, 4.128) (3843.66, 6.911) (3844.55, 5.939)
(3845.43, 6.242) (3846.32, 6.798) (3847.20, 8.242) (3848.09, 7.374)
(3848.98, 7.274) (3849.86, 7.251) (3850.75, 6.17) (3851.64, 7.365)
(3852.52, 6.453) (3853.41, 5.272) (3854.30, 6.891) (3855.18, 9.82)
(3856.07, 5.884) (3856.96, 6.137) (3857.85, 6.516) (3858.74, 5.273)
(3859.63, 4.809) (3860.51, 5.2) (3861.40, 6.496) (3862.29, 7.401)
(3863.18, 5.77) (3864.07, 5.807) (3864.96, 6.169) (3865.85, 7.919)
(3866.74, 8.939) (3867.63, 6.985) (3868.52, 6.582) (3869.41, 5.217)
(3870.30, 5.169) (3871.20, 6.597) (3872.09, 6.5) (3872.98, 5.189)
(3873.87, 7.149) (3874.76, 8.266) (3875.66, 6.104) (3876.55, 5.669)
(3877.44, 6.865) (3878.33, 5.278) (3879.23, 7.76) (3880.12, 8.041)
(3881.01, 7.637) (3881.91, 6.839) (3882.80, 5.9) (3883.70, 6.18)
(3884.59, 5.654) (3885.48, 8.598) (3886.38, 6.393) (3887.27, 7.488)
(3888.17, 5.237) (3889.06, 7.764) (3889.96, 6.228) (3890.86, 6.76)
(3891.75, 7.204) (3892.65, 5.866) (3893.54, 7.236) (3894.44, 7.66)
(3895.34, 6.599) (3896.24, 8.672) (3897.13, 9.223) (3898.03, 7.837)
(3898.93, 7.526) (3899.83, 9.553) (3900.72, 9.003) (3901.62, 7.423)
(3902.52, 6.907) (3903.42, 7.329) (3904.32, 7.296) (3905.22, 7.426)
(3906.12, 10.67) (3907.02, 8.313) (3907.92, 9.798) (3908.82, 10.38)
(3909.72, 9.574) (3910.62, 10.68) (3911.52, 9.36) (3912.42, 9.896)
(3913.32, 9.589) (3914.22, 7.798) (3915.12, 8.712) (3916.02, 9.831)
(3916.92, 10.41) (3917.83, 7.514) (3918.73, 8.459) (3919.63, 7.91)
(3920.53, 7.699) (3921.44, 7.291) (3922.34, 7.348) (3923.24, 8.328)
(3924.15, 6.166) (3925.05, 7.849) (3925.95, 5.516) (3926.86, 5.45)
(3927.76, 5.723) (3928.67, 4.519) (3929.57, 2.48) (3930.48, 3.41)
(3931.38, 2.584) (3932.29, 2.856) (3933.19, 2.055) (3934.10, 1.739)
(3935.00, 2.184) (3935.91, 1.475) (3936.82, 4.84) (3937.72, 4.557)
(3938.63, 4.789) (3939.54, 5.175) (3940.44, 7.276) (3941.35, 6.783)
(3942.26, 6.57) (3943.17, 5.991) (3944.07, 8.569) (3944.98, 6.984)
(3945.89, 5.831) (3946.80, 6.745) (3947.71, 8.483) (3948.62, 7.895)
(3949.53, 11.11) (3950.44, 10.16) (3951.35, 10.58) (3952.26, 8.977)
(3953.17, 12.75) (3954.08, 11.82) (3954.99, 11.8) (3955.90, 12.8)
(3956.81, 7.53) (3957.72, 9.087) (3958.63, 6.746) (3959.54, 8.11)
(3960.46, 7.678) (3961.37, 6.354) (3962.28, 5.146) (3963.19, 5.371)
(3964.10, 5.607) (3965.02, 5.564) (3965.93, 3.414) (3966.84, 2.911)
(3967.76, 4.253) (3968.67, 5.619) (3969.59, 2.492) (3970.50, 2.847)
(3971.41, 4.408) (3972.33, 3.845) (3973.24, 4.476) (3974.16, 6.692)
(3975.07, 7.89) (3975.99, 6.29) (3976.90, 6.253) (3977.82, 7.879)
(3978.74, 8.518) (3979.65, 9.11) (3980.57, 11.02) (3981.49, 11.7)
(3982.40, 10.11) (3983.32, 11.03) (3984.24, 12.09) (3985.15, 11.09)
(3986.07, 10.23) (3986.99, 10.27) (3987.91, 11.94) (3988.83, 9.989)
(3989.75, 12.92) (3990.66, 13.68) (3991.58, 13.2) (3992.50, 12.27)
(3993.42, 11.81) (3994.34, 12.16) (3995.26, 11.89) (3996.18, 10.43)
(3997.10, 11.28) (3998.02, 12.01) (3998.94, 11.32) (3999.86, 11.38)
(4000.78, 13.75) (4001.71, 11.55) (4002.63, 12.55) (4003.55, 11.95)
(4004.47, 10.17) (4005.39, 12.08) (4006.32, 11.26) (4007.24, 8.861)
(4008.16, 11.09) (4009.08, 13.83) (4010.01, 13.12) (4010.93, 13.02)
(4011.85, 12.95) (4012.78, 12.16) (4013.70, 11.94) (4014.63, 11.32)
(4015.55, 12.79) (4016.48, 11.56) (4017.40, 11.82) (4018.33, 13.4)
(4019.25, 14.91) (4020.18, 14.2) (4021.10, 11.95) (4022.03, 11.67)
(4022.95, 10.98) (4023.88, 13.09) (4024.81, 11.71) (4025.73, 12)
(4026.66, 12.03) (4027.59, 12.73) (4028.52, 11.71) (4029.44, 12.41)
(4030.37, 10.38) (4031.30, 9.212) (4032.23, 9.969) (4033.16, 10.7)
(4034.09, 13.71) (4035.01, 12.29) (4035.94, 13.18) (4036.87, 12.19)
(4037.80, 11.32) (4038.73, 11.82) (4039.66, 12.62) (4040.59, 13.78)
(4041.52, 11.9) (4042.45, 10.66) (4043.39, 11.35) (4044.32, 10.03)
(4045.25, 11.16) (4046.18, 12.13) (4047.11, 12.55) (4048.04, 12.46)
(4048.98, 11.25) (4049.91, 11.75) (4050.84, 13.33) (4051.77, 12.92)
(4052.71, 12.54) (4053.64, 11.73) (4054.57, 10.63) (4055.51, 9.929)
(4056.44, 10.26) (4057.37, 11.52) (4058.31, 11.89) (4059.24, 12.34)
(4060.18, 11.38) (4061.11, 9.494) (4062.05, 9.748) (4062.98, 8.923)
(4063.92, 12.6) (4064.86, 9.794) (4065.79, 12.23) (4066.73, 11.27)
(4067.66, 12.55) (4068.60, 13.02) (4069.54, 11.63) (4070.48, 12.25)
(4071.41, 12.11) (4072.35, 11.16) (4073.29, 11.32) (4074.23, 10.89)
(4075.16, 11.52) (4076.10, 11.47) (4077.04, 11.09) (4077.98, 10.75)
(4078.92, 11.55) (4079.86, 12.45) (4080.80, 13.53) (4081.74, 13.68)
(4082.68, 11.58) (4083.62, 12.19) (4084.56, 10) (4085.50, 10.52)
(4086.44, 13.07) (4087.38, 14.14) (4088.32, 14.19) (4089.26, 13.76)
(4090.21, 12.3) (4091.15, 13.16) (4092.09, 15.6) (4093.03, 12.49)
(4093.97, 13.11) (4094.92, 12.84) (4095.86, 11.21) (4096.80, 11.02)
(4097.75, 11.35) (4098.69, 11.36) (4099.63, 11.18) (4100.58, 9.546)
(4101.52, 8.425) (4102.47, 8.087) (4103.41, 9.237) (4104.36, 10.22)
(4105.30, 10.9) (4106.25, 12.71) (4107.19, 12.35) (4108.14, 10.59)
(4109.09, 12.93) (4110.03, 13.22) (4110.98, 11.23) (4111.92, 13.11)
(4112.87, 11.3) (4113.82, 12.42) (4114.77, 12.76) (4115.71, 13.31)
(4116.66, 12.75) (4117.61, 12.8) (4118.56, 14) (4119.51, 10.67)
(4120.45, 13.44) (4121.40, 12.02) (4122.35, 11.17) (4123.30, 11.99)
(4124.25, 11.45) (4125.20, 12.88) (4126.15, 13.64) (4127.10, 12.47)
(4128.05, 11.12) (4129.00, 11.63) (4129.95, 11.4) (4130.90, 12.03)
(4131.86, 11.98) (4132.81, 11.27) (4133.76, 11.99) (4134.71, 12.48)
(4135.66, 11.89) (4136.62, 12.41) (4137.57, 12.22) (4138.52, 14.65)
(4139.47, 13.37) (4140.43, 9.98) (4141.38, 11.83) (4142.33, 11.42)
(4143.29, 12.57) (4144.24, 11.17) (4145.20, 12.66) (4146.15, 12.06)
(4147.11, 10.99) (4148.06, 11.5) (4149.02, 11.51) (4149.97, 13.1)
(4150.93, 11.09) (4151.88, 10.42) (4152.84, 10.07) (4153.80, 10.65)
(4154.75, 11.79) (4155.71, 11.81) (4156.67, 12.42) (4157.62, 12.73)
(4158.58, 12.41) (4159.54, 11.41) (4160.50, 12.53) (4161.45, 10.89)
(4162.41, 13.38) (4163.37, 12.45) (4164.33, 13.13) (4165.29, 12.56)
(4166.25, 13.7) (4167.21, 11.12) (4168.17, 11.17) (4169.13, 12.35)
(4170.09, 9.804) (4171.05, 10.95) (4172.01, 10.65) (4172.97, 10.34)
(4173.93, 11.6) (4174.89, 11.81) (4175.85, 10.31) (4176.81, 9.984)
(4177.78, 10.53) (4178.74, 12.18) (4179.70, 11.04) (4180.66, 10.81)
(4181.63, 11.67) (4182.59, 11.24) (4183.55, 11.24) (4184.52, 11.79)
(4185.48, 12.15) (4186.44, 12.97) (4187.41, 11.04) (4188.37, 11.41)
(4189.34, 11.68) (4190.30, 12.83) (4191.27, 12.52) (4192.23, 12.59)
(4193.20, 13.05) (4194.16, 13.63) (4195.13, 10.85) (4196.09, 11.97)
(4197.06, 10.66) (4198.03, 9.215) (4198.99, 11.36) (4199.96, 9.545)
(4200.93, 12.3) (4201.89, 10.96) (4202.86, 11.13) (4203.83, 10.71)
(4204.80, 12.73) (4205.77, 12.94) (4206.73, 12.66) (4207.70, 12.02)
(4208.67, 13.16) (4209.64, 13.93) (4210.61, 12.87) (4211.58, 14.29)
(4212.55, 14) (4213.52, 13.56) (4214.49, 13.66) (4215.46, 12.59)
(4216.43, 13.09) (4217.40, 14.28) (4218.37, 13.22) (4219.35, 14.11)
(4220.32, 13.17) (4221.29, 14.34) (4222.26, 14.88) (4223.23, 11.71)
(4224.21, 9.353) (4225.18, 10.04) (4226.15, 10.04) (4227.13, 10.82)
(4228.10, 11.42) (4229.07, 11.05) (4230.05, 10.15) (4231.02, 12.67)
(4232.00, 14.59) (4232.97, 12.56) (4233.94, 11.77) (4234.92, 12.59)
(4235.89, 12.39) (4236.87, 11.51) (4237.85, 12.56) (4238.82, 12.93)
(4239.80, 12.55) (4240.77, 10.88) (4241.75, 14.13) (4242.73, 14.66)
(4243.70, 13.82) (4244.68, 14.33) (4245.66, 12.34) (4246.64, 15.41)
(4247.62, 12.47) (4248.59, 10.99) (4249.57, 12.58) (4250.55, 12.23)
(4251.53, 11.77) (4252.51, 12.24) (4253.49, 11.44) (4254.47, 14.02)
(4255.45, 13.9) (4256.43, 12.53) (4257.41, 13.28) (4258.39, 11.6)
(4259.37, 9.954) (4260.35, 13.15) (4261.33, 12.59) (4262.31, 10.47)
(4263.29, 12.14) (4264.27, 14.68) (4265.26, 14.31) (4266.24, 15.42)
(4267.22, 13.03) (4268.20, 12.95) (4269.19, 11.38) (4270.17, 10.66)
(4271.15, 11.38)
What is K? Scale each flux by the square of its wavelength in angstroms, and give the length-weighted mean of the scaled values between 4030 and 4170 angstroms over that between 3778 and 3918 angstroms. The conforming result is 1.94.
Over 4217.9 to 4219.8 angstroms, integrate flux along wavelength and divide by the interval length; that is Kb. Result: 13.6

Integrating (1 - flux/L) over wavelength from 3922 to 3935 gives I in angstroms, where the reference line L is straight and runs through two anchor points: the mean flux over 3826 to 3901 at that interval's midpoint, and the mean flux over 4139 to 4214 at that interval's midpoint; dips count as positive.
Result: 5.0 angstroms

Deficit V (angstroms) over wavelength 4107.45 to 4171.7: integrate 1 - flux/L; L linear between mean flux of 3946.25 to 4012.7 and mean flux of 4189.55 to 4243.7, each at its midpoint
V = -3.6 angstroms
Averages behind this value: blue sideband 9.42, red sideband 12.4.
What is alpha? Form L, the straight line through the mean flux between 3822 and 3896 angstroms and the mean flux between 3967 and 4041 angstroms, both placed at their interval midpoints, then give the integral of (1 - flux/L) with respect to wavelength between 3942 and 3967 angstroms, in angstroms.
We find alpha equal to 3.45 angstroms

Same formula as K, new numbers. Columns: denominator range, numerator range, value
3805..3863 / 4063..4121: 2.18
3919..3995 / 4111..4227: 1.80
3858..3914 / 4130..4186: 1.83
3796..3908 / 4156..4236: 2.16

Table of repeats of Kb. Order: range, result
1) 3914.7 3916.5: 9.32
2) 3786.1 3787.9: 7.19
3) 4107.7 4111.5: 12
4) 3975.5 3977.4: 6.32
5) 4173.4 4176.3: 11.2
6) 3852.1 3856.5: 6.87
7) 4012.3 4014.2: 12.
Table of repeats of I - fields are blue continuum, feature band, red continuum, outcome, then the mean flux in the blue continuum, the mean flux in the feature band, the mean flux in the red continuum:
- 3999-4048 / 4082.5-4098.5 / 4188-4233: -0.56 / 12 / 12.5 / 12.3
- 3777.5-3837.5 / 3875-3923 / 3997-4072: 5.14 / 6.67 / 7.83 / 11.8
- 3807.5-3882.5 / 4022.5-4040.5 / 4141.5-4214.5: -4.65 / 6.33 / 11.8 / 11.8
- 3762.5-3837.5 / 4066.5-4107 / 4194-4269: -4.72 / 6.75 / 11.8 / 12.5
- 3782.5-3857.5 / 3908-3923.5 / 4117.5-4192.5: -1.87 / 6.4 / 8.9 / 11.8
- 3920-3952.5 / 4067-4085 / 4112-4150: -2.45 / 5.99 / 11.8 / 12.2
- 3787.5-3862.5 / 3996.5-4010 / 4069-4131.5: -2.37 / 6.26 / 11.7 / 11.9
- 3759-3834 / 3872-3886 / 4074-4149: 2.49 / 6.84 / 6.73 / 12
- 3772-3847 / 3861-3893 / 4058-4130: 4.87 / 6.62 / 6.66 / 11.8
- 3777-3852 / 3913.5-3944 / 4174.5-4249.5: 8.55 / 6.55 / 5.86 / 12.2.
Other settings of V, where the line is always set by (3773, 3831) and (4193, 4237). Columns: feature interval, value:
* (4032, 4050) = -3.2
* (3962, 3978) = 7.3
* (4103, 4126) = -2.3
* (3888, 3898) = 1.2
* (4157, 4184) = 0.3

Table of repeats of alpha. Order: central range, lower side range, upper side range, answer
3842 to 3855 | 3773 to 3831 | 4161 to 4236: 1.7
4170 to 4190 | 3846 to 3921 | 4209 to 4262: 1.0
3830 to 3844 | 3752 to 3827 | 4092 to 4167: 5.5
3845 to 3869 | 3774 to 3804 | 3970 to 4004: 4.4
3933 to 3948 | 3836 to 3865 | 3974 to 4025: 6.4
